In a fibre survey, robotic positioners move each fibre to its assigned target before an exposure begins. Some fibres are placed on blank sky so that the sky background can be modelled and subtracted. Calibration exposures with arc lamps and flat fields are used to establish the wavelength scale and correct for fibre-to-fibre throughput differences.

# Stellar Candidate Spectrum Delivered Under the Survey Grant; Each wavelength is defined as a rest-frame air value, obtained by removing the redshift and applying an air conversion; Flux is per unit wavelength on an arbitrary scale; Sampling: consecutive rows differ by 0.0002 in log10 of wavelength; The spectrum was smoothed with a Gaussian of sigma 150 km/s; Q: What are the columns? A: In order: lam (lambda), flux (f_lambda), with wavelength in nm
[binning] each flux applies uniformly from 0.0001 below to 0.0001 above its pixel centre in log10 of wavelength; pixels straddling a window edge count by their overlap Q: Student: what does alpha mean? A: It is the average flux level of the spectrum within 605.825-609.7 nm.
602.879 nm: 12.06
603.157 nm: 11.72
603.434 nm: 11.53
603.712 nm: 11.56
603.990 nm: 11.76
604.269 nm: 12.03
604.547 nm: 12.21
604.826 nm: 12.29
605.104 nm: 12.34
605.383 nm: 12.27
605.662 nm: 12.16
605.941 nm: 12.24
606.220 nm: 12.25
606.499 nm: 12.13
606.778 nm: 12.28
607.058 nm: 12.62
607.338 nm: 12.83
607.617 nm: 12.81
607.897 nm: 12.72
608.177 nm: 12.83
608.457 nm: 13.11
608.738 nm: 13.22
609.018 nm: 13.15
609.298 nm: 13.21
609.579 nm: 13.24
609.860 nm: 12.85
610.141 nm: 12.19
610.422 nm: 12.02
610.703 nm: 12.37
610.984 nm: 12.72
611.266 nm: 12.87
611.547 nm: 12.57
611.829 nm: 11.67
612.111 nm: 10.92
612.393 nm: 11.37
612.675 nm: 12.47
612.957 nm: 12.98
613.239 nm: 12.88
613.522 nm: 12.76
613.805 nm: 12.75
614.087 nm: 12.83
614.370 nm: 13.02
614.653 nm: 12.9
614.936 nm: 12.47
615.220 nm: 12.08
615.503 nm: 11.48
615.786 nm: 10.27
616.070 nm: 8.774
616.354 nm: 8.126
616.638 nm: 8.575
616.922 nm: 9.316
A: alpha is 12.8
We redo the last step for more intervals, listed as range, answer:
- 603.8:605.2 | 12.1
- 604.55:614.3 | 12.5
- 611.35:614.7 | 12.4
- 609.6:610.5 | 12.5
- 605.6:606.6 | 12.2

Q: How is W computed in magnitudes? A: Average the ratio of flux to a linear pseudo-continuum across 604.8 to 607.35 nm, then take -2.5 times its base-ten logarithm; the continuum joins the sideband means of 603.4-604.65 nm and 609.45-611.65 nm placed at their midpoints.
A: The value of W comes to -0.022 mag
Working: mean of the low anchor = 11.8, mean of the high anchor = 12.6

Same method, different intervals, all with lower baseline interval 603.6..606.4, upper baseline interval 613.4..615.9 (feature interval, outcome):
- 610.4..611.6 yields -0.03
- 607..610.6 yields -0.06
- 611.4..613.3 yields 0.01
